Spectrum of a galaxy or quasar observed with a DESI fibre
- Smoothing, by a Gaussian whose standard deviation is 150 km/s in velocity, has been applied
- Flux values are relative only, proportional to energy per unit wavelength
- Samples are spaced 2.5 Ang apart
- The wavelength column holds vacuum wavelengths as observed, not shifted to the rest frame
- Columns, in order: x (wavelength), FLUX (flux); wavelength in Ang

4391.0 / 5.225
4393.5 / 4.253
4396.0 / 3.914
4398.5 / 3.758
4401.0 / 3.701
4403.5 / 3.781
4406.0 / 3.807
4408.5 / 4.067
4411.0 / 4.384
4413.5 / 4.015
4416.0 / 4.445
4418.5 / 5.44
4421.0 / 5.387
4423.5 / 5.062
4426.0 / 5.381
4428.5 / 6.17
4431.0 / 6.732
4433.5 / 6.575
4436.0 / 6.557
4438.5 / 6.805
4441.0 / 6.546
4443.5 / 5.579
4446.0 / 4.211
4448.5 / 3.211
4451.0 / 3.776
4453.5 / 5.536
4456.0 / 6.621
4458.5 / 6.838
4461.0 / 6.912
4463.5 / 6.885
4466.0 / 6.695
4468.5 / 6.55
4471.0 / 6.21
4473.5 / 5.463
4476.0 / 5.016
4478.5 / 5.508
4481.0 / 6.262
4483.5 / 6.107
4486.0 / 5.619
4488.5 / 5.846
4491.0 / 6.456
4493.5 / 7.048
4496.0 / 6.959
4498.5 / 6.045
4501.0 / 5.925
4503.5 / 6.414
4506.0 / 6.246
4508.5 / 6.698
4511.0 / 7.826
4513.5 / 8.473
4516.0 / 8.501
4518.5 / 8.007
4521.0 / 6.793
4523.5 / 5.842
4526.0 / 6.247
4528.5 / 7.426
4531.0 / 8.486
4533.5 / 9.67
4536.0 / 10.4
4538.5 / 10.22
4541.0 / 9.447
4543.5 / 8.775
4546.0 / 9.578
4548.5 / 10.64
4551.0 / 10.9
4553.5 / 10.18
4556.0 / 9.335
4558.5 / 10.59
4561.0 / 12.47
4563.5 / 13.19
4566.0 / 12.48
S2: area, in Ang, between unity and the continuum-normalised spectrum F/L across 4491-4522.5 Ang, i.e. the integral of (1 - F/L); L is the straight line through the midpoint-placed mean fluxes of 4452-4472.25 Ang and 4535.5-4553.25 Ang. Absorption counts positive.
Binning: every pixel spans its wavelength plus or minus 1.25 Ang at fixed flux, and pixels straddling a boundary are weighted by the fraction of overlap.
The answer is 5.1 Ang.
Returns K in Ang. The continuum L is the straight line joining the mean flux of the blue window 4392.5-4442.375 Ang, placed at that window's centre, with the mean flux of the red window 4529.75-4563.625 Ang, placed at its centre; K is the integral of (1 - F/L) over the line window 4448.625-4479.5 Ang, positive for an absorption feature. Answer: 4.4 Ang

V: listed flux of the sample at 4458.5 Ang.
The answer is 6.838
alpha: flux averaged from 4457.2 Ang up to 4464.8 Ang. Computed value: 6.88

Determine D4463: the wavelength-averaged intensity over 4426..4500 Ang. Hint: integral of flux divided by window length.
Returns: 6.01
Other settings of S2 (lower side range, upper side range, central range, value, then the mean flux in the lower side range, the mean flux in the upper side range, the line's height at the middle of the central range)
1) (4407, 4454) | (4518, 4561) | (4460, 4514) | 6.2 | 5.24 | 9.09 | 7.24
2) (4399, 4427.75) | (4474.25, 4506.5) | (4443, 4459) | 0.9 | 4.51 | 6.1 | 5.28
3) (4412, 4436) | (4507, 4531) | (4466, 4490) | 2.4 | 5.51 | 7.36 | 6.56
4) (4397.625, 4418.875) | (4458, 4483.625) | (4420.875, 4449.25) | -4.3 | 4.11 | 6.21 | 5.01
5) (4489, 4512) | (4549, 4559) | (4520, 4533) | 2.0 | 6.59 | 10.3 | 8.37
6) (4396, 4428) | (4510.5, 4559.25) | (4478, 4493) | 2.2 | 4.46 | 8.87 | 7.09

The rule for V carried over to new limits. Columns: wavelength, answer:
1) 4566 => 12.48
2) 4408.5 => 4.067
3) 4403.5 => 3.781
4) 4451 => 3.776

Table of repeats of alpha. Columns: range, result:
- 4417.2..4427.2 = 5.31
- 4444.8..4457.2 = 4.66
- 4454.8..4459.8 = 6.73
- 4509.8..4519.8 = 8.2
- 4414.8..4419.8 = 4.95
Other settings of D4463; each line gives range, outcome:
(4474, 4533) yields 6.71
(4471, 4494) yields 5.9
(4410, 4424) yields 4.78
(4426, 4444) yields 6.39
